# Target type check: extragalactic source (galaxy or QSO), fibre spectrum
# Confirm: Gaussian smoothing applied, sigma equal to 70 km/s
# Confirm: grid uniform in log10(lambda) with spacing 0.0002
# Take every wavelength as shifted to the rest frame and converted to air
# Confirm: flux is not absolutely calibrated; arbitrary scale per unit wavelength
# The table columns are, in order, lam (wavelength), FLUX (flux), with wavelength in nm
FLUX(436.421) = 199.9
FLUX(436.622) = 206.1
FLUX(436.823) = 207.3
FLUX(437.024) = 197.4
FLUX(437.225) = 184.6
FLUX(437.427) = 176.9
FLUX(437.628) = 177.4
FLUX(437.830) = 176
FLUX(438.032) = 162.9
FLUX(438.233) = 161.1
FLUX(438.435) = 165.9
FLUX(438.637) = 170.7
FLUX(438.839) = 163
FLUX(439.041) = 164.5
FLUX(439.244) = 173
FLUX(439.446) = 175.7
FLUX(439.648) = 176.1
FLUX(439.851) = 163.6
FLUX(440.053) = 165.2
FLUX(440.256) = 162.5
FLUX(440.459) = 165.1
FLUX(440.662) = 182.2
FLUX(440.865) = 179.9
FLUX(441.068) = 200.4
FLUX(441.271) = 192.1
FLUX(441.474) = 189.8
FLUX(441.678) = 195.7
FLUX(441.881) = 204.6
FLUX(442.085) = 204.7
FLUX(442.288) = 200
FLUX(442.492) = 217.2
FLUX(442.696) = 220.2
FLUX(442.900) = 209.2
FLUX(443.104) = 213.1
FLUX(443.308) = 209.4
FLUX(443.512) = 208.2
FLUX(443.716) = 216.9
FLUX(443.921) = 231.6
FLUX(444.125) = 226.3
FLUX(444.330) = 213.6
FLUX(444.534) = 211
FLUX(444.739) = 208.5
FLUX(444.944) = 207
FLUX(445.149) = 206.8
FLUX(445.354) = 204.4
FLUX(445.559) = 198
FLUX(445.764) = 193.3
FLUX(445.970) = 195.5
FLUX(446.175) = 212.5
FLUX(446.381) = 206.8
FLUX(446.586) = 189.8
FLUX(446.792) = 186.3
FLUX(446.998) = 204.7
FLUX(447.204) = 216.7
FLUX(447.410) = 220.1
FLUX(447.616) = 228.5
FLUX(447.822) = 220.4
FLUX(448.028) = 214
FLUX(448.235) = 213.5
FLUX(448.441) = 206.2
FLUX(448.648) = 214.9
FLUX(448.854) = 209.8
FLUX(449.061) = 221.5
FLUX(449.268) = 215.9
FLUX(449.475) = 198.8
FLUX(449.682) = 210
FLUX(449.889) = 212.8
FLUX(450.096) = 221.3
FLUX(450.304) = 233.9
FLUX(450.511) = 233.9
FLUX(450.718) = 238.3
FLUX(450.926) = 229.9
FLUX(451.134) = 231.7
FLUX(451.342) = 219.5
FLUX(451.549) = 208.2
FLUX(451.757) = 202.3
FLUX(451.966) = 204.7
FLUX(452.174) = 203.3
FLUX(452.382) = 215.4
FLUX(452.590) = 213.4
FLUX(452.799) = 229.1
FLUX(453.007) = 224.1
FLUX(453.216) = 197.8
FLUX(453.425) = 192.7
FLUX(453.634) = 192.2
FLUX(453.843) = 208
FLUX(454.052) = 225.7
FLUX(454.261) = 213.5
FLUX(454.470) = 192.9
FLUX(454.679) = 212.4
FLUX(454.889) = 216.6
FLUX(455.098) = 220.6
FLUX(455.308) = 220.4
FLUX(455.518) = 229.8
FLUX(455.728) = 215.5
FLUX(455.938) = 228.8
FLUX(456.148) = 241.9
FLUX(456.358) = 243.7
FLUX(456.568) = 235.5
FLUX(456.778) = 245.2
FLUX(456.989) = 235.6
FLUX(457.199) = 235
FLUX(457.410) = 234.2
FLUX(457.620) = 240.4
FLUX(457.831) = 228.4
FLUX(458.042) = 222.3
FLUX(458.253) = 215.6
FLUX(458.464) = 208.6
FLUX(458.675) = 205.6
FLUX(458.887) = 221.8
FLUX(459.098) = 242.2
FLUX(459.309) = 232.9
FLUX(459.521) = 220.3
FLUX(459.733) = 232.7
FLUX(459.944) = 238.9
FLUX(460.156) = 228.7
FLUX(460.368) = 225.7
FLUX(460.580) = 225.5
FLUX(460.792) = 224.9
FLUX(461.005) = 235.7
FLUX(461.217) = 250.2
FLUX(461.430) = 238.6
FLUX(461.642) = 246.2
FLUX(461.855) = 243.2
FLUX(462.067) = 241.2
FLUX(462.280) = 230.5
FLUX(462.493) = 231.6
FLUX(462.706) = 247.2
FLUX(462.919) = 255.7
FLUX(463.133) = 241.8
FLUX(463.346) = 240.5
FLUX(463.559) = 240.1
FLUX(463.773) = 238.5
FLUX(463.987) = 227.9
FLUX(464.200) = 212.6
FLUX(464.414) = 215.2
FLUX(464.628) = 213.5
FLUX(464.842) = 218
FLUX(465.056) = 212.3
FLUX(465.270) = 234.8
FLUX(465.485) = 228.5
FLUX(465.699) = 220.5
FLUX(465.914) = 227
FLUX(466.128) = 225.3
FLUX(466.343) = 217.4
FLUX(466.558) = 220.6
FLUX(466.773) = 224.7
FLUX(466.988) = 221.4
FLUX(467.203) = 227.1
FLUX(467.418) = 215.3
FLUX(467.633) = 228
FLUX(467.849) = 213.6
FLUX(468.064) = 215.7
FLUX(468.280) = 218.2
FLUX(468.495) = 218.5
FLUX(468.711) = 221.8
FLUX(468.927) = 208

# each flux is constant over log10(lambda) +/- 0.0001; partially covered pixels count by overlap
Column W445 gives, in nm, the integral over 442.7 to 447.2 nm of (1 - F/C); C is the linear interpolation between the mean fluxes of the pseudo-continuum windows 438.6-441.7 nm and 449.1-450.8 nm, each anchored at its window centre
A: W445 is -0.24 nm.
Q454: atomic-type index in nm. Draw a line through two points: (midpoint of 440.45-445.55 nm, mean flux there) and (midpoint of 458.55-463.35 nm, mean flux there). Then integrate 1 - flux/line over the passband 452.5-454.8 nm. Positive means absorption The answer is 0.139 nm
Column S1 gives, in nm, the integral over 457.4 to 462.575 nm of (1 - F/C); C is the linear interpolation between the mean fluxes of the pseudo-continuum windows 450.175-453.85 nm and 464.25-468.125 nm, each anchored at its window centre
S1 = -0.282 nm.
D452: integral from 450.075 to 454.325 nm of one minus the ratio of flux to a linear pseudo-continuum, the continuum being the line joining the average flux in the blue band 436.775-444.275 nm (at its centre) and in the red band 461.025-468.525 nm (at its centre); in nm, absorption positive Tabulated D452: -0.16 nm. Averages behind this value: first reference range 189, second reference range 229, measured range 216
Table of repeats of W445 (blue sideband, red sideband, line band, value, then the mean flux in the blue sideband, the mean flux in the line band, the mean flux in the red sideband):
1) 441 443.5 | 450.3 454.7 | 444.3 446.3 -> 0.03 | 205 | 205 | 214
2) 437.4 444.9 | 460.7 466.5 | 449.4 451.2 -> -0.14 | 190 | 224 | 232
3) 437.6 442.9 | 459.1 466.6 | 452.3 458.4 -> -0.19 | 182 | 222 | 231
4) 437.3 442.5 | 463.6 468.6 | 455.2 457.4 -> -0.29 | 179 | 233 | 222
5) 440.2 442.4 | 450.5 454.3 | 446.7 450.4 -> -0.15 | 189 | 214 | 214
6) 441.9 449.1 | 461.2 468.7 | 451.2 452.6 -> 0.04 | 210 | 210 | 228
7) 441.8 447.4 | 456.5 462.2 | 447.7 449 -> 0.00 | 208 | 214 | 232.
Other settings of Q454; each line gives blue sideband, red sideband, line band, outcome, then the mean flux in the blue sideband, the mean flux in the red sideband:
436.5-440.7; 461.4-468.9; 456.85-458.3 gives -0.13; 175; 227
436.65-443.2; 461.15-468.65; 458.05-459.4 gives -0.02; 185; 228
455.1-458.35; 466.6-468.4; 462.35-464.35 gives -0.11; 231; 221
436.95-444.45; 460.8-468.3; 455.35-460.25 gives -0.27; 189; 229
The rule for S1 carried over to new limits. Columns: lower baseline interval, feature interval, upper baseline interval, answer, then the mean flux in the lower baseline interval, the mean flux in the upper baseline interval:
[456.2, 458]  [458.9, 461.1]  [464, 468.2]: 0.01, 237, 221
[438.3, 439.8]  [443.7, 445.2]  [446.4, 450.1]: -0.17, 169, 211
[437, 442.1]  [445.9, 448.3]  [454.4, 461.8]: -0.13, 177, 229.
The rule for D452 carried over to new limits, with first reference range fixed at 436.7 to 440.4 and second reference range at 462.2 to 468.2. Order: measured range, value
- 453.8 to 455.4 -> -0.07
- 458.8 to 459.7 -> -0.06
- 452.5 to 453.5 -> -0.05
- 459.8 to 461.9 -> -0.17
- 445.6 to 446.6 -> -0.06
